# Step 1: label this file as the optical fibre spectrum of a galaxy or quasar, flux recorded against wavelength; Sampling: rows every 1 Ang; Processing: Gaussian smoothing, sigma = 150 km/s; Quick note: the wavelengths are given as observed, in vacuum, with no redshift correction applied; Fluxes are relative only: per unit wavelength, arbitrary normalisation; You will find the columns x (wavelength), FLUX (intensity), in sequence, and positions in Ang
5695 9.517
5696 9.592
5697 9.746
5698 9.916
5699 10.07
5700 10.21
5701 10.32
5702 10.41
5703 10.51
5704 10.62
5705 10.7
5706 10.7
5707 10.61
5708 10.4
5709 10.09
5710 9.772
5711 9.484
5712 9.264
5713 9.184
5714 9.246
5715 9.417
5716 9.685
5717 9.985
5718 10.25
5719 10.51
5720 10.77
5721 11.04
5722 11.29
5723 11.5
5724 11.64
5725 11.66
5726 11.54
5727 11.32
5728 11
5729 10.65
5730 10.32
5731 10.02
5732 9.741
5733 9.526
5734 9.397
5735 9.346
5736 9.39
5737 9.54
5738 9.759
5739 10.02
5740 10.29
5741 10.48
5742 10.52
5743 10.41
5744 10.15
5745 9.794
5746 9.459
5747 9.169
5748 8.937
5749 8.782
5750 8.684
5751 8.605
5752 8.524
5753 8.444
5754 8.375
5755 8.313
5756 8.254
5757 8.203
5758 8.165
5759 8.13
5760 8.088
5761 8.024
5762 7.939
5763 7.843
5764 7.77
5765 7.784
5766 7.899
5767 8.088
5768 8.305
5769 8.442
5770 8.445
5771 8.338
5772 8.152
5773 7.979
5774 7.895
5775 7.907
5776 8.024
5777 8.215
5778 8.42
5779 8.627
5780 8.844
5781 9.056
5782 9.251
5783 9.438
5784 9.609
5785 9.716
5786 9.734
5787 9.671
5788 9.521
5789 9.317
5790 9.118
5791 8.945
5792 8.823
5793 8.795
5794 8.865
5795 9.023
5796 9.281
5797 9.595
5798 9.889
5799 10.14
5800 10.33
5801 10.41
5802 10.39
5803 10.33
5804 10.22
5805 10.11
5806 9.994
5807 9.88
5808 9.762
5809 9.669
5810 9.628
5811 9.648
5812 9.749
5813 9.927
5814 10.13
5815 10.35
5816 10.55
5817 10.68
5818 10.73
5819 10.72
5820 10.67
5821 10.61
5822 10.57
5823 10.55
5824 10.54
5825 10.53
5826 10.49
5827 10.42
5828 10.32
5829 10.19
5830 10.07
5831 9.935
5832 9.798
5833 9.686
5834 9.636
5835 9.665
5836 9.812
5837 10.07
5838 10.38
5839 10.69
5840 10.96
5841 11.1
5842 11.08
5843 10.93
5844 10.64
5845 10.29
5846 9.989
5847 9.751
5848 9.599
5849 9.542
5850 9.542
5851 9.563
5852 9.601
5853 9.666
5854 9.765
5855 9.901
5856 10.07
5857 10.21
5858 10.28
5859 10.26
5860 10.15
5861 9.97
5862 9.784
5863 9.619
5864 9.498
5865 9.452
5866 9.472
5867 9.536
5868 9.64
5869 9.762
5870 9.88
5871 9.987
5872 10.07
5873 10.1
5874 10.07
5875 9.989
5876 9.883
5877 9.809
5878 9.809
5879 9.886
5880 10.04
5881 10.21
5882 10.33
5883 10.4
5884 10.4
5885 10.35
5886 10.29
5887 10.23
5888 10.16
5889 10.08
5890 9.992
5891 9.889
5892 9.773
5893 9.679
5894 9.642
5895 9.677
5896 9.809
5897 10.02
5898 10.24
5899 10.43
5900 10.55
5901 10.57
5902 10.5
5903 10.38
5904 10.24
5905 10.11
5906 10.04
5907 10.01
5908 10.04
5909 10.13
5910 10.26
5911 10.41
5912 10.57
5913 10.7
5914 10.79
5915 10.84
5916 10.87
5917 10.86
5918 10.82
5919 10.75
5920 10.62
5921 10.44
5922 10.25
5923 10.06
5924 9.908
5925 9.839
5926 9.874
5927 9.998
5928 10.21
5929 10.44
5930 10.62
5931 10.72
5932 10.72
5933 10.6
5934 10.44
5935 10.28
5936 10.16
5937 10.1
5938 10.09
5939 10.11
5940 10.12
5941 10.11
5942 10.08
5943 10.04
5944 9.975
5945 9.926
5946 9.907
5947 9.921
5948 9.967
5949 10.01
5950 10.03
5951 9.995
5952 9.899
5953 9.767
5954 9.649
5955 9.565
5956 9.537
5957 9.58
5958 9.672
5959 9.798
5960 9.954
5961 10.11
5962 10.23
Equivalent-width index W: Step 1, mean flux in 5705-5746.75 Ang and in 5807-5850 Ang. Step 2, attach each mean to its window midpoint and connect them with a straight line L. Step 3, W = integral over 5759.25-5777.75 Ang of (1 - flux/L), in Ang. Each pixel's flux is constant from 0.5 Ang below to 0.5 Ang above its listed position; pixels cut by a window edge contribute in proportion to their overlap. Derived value 3.9 Ang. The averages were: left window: 10.2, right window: 10.2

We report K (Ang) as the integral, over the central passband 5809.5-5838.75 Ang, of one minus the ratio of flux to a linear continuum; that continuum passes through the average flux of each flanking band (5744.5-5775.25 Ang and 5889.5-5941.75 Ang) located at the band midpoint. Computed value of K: -3.4 Ang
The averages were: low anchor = 8.35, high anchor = 10.3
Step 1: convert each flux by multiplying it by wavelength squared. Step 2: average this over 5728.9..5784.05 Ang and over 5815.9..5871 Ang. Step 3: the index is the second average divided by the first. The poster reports 1.2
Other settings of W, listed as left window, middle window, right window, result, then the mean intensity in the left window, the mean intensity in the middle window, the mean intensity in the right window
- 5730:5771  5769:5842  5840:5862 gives -0.9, 8.94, 9.7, 10.1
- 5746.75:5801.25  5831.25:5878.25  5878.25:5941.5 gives -1.7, 8.72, 9.98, 10.3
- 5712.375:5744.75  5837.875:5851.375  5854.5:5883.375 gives -0.4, 10.3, 10.3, 9.93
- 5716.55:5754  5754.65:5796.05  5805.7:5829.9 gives 6.4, 10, 8.57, 10.3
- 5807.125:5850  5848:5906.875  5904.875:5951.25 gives 1.6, 10.2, 9.98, 10.3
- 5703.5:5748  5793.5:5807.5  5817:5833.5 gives 0.6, 10.2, 9.89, 10.4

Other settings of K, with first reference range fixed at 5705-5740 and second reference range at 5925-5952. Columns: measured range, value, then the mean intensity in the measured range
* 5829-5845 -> -0.1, 10.3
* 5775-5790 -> 1.7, 9.06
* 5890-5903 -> 0.1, 10.1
